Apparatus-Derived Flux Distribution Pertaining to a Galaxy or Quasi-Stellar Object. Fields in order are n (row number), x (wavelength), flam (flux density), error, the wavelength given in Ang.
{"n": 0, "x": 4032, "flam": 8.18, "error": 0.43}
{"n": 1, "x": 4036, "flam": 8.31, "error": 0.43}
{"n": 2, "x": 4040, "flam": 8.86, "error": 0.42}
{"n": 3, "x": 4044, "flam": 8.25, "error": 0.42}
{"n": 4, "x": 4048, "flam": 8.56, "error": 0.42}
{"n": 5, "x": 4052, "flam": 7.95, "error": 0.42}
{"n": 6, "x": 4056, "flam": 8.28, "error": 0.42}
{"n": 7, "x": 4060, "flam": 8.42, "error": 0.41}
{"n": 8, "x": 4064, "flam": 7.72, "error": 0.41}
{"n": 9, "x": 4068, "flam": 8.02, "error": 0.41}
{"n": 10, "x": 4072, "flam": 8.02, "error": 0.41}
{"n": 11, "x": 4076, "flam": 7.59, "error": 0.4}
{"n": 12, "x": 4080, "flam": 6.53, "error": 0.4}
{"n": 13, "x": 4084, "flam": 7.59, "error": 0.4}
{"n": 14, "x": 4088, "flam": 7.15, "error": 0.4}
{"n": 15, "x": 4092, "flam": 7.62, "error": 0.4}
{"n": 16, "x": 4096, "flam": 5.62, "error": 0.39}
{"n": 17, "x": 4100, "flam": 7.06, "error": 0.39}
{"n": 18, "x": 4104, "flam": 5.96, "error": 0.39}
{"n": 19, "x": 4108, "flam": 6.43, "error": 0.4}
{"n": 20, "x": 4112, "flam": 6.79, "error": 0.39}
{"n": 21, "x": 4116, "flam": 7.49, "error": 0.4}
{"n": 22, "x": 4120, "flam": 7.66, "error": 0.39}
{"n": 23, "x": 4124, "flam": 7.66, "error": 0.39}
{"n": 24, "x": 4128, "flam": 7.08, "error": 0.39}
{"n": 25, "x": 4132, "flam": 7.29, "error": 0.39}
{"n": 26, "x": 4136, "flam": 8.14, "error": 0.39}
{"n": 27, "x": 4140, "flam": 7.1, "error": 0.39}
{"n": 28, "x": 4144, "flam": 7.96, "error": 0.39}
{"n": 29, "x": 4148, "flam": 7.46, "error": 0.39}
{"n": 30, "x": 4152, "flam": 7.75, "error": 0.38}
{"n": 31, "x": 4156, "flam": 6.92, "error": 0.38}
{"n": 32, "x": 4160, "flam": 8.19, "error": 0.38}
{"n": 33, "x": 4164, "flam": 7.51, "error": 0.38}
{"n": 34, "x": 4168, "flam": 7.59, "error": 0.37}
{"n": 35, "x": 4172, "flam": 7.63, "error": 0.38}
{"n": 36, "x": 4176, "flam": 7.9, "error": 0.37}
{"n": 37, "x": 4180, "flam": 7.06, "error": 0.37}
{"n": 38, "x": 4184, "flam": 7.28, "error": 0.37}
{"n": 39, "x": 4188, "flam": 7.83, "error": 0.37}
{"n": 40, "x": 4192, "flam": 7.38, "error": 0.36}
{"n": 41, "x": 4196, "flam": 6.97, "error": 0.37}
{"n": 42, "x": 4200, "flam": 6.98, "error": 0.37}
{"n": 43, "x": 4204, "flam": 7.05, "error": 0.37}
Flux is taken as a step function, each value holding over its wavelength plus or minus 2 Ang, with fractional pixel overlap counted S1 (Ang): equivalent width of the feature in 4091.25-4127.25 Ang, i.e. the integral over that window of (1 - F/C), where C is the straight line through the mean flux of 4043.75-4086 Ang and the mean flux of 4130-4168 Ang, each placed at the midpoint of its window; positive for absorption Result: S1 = 3.9 Ang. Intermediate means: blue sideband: 7.89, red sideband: 7.59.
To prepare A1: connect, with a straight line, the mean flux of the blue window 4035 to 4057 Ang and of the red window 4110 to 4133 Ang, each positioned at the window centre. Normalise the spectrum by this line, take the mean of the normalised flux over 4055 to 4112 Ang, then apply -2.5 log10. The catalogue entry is 0.09 mag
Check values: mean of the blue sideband 8.38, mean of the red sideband 7.33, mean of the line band 7.25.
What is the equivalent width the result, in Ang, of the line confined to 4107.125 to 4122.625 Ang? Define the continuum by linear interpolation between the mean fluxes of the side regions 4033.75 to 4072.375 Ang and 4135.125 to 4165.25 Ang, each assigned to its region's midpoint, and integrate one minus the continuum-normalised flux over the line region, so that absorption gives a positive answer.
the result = 1.3 Ang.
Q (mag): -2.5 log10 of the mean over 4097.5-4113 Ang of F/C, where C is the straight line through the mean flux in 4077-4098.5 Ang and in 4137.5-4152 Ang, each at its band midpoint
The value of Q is 0.10 mag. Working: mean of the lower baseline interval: 6.94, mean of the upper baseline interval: 7.56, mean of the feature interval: 6.51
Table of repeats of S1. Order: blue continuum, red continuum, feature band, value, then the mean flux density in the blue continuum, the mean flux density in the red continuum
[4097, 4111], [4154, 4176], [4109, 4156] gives -3.12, 6.44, 7.6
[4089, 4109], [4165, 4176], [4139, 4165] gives -0.71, 6.57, 7.65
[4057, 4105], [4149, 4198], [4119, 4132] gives -0.03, 7.32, 7.5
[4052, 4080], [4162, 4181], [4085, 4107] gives 3.08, 7.9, 7.56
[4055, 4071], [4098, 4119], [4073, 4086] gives 0.56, 8.09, 6.79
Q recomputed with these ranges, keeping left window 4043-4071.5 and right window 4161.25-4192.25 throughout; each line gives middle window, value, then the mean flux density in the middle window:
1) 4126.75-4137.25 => 0.04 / 7.49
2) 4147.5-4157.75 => 0.04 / 7.38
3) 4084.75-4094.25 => 0.09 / 7.37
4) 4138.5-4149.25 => 0.03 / 7.53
